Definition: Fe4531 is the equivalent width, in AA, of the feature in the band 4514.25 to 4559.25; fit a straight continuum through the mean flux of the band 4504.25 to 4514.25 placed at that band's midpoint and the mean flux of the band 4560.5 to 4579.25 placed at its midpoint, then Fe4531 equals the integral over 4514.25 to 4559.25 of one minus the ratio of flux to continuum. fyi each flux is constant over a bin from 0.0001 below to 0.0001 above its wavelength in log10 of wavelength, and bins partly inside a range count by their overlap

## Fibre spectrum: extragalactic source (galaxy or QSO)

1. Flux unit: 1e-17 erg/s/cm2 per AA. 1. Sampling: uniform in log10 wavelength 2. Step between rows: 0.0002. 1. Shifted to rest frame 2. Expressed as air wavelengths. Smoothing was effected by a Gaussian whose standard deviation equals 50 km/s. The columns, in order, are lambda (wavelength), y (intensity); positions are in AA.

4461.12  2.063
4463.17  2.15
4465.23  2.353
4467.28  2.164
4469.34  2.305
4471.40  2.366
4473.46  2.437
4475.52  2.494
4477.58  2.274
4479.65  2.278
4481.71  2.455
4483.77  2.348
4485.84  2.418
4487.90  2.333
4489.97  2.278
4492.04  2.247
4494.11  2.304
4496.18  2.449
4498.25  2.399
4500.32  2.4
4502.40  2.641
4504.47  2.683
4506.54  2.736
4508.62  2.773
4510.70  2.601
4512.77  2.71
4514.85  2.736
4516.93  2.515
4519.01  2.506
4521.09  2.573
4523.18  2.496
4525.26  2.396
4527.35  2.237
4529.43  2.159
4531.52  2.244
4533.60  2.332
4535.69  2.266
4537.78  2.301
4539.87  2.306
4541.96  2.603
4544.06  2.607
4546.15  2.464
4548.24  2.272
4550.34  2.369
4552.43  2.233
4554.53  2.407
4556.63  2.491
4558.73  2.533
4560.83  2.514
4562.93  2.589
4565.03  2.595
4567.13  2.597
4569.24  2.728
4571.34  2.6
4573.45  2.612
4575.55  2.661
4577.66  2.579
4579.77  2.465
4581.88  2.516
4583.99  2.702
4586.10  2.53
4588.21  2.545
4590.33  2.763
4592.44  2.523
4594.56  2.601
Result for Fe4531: 4.3 AA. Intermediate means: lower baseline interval 2.7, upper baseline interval 2.61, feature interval 2.41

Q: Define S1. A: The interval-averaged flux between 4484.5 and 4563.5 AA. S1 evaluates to 2.45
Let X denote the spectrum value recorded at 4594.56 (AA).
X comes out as 2.601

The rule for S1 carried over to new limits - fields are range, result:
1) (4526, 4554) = 2.34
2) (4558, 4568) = 2.57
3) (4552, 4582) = 2.55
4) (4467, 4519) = 2.46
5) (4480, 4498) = 2.35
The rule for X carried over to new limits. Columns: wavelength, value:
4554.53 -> 2.407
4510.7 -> 2.601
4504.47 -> 2.683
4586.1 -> 2.53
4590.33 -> 2.763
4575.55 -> 2.661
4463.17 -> 2.15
